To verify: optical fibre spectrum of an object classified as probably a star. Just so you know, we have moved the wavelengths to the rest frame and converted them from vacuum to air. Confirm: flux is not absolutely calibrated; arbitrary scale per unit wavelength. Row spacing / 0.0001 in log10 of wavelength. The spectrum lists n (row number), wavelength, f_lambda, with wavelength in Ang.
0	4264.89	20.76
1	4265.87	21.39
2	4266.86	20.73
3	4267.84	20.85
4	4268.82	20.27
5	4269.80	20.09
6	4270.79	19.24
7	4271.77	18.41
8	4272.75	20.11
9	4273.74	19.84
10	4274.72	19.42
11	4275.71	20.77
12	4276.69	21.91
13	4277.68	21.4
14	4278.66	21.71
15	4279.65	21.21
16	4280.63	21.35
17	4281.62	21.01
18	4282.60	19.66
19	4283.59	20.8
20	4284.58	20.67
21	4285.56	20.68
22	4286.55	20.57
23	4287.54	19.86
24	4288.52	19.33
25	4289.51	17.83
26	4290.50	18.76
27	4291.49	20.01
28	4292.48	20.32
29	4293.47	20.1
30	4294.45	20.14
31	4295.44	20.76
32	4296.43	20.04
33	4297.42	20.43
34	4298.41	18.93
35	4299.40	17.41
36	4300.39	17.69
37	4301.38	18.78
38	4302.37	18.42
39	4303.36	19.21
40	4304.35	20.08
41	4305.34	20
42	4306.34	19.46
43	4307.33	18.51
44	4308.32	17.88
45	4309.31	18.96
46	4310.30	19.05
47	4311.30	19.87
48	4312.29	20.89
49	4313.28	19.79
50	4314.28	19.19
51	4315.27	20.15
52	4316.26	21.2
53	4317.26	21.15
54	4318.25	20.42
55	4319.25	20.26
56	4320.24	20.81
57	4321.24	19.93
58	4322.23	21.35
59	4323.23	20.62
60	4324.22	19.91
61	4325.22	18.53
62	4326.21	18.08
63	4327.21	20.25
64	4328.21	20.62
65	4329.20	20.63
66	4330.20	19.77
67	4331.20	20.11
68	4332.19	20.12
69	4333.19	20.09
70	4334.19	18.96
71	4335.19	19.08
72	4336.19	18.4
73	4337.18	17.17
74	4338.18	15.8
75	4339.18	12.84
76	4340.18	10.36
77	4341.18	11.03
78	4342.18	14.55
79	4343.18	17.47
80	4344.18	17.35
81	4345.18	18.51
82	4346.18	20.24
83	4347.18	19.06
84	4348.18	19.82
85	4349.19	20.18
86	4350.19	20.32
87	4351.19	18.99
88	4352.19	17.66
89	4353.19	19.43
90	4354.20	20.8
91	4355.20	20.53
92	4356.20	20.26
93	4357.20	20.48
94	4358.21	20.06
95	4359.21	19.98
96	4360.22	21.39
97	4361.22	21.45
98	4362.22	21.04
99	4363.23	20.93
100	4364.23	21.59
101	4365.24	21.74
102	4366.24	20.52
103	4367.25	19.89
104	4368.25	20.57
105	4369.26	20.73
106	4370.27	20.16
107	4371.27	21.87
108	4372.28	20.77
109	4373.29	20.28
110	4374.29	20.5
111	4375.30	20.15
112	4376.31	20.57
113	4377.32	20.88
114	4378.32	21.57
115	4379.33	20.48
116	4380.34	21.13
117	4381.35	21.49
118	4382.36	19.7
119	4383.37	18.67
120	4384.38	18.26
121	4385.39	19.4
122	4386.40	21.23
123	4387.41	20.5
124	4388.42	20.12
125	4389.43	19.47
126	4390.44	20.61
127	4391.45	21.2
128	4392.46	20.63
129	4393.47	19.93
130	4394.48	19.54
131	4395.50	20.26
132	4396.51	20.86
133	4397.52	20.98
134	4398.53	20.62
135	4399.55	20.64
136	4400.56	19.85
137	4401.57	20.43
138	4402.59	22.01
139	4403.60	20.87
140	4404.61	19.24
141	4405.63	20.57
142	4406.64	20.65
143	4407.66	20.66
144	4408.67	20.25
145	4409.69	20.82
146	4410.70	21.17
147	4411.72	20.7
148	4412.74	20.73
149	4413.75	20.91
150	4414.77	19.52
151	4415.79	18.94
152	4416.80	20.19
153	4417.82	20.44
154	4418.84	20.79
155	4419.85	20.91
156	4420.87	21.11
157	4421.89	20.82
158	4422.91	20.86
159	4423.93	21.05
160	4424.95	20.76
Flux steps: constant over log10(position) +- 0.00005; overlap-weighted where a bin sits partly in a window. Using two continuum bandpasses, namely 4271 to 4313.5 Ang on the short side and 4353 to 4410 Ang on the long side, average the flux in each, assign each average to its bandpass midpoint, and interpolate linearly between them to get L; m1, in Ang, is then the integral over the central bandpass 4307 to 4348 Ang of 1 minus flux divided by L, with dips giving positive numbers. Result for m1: 2.7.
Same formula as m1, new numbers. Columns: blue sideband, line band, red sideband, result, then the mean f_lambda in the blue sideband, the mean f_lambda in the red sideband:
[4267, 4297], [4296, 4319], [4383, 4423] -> 0.9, 20.2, 20.4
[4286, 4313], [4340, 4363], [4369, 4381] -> 1.7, 19.4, 20.8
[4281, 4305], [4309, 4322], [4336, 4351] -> -1.2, 19.7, 16.9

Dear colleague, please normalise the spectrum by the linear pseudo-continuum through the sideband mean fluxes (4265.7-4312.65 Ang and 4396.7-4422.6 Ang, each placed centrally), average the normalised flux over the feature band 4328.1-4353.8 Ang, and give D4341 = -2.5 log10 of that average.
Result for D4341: 0.12 mag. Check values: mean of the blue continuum 19.9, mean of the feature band 18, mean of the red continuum 20.6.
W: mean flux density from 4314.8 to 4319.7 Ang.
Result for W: 20.6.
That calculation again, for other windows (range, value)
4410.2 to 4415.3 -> 20.6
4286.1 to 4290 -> 19.4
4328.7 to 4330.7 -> 20.2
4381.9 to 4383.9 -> 19.1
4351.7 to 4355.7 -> 19.6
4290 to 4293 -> 19.6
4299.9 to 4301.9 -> 18.2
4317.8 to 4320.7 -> 20.5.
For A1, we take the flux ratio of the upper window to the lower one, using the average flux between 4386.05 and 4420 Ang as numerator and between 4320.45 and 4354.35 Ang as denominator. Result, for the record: 1.11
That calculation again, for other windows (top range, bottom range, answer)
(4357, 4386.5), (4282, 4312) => 1.06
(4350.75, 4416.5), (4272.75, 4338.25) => 1.03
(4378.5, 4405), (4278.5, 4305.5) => 1.03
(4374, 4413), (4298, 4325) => 1.04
